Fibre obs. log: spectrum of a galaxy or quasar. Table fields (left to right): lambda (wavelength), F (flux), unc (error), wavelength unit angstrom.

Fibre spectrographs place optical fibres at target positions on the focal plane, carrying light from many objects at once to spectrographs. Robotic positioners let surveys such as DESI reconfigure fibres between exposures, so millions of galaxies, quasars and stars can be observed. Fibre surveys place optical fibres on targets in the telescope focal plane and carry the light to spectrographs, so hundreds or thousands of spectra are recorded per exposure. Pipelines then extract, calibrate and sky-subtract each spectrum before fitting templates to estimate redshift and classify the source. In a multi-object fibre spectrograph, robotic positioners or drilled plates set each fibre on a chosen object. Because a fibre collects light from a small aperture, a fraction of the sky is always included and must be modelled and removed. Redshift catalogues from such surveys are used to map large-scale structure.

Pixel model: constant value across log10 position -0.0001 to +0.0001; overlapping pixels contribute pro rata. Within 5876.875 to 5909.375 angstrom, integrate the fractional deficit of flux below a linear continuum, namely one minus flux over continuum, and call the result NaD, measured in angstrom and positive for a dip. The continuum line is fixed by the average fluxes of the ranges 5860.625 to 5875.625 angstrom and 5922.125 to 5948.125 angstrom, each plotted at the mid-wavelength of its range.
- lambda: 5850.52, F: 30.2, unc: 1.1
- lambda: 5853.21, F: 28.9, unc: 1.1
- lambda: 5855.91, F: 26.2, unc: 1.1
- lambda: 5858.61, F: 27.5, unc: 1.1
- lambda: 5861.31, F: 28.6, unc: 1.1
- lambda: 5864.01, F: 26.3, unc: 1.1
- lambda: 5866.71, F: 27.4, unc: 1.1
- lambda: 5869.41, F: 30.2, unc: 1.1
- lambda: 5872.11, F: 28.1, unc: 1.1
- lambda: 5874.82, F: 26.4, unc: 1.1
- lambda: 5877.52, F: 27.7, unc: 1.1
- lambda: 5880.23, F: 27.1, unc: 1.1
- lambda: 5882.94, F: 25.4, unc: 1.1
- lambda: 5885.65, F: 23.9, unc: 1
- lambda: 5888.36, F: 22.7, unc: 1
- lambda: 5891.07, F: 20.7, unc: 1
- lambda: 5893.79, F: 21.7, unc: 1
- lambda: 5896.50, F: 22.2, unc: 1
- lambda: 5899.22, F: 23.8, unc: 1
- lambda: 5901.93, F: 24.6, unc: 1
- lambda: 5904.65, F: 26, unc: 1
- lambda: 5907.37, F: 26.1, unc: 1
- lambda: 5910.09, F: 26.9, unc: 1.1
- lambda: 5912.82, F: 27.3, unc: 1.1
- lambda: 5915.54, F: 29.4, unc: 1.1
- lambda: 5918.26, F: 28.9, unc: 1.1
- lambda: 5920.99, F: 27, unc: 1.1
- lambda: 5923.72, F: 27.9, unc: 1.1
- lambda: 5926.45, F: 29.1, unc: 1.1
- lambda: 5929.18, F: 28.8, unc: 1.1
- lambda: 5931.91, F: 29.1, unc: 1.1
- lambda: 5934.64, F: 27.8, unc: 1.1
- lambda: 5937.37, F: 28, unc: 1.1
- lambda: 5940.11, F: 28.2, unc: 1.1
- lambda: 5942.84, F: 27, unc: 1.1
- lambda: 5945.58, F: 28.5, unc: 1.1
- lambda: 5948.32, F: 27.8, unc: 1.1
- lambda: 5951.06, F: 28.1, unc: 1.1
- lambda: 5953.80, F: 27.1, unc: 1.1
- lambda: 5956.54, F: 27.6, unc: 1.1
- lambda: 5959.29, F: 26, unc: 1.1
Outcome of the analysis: 4.3 angstrom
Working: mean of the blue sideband 27.9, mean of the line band 24.3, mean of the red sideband 28.2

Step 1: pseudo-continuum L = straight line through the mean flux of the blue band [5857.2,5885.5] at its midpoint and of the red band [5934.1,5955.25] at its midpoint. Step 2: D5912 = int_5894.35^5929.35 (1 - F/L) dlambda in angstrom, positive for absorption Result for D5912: 1.3 angstrom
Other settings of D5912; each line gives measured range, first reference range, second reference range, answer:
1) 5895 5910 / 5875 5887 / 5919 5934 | 1.36 angstrom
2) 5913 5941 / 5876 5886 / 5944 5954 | -1.01 angstrom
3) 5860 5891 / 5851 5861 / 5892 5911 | -0.09 angstrom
